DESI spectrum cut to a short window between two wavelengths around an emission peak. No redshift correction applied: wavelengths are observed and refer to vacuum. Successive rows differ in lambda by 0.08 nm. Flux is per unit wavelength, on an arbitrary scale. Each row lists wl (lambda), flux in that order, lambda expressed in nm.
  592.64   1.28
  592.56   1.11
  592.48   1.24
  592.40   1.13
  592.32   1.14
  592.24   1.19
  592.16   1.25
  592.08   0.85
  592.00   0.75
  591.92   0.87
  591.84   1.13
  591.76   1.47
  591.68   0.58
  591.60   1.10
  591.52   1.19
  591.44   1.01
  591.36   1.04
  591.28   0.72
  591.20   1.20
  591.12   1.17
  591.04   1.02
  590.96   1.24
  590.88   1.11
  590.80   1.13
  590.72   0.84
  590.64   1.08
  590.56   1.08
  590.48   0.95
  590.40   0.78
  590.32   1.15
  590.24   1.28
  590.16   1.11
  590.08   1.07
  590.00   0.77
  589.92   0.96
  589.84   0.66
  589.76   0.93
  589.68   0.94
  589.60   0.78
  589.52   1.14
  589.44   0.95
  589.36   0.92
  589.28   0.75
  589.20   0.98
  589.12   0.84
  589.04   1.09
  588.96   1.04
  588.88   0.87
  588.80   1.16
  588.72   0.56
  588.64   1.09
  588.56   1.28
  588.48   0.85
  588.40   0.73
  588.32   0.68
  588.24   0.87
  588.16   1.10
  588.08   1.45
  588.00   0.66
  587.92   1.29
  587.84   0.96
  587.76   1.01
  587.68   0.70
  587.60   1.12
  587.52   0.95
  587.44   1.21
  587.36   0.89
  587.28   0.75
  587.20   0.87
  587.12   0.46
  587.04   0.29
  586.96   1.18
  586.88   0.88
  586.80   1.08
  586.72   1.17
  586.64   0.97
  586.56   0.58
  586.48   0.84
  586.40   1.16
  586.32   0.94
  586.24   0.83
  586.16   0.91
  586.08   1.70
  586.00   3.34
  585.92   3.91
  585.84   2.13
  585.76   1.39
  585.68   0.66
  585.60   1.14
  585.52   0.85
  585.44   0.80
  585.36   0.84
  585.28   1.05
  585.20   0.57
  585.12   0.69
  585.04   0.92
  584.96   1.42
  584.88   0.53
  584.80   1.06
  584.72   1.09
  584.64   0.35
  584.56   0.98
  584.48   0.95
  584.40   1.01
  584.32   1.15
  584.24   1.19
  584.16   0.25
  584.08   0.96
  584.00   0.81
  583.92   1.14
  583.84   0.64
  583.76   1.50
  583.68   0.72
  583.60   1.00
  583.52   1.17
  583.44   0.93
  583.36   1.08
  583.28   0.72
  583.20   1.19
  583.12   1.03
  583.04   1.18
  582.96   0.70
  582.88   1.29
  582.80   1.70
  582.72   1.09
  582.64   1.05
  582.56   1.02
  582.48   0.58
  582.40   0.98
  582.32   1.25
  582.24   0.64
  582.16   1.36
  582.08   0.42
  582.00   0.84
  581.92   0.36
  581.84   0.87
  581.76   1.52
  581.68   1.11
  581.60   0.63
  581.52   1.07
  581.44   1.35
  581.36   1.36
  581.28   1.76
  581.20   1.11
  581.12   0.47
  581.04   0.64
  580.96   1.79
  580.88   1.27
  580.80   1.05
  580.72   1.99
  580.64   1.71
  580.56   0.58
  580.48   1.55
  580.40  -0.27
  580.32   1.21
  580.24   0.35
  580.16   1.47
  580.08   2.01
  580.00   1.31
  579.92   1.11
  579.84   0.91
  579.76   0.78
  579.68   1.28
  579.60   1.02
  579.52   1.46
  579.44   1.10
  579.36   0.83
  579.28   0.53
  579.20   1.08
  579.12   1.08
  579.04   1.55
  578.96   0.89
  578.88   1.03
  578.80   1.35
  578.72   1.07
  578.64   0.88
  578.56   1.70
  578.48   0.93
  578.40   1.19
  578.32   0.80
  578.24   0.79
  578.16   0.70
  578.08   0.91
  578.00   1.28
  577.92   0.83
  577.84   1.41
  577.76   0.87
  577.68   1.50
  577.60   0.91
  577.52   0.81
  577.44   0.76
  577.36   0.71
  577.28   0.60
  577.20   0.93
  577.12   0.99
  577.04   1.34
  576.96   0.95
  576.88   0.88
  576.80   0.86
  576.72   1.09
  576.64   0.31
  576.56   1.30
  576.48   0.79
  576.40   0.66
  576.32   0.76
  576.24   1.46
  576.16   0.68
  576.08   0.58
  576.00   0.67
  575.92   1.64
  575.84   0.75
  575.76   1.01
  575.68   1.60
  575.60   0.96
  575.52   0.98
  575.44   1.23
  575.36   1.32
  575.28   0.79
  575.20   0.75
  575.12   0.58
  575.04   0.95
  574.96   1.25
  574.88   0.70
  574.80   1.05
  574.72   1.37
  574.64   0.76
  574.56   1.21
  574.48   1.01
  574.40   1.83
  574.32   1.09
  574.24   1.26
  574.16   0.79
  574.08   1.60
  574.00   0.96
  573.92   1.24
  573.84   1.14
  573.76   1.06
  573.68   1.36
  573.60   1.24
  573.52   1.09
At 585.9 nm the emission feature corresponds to H-beta 4861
